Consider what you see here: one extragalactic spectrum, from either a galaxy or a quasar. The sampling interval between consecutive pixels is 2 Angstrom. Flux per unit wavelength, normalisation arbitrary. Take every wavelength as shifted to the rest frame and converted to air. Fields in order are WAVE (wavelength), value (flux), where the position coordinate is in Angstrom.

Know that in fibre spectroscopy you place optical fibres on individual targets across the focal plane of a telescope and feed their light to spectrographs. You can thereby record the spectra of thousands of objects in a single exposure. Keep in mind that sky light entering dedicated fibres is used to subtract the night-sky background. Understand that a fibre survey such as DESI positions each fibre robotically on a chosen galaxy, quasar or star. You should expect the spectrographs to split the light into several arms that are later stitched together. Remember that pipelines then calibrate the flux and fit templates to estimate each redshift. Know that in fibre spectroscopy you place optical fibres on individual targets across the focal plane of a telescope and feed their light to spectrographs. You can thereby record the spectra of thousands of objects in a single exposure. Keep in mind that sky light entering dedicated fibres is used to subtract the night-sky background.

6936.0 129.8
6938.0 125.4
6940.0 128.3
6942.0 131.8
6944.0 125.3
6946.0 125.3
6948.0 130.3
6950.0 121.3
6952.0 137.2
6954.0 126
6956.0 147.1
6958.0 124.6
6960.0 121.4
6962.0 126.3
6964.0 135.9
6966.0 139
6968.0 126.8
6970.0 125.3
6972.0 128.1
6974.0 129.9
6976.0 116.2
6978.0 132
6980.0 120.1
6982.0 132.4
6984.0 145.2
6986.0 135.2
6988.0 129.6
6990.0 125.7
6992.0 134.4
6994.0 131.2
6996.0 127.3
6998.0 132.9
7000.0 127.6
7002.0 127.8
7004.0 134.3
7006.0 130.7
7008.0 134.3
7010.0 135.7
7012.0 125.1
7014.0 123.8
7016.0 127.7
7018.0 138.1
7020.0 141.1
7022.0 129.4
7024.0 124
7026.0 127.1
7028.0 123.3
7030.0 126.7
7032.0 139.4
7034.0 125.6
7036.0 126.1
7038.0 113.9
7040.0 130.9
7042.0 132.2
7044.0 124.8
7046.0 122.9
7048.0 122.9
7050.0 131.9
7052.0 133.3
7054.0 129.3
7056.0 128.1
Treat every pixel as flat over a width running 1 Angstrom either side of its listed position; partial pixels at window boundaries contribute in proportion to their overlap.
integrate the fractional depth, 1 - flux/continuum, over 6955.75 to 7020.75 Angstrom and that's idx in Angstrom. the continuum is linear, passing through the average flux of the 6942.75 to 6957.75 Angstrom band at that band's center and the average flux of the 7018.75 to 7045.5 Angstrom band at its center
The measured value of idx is -0.67 Angstrom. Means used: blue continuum 130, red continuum 128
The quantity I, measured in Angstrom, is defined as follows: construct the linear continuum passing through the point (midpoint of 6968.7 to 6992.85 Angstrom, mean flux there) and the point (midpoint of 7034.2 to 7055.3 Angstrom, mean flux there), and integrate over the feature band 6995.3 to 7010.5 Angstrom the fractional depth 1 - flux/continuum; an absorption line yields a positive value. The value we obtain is -0.3 Angstrom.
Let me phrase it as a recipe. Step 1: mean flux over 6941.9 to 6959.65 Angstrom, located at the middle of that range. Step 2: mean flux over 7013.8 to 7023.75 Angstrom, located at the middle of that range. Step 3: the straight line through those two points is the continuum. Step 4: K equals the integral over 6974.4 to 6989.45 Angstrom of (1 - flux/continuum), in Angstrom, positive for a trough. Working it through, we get 0.08 Angstrom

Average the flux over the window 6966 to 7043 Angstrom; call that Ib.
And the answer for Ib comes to 130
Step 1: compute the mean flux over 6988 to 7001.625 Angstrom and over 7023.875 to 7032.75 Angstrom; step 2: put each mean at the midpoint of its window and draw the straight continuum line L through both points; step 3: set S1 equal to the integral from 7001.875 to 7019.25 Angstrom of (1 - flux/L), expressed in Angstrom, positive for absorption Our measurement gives -0.3 Angstrom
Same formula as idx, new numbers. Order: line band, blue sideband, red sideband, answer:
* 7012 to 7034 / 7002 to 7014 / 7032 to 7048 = -0.2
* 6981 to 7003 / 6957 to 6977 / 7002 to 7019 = -0.4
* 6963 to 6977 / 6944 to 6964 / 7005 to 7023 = 0.1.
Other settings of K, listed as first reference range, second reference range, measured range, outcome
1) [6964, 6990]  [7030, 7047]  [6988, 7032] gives -0.59 Angstrom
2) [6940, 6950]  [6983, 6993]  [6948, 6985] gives 0.29 Angstrom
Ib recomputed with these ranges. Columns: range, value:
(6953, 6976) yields 129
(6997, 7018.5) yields 131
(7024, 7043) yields 127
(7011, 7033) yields 130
